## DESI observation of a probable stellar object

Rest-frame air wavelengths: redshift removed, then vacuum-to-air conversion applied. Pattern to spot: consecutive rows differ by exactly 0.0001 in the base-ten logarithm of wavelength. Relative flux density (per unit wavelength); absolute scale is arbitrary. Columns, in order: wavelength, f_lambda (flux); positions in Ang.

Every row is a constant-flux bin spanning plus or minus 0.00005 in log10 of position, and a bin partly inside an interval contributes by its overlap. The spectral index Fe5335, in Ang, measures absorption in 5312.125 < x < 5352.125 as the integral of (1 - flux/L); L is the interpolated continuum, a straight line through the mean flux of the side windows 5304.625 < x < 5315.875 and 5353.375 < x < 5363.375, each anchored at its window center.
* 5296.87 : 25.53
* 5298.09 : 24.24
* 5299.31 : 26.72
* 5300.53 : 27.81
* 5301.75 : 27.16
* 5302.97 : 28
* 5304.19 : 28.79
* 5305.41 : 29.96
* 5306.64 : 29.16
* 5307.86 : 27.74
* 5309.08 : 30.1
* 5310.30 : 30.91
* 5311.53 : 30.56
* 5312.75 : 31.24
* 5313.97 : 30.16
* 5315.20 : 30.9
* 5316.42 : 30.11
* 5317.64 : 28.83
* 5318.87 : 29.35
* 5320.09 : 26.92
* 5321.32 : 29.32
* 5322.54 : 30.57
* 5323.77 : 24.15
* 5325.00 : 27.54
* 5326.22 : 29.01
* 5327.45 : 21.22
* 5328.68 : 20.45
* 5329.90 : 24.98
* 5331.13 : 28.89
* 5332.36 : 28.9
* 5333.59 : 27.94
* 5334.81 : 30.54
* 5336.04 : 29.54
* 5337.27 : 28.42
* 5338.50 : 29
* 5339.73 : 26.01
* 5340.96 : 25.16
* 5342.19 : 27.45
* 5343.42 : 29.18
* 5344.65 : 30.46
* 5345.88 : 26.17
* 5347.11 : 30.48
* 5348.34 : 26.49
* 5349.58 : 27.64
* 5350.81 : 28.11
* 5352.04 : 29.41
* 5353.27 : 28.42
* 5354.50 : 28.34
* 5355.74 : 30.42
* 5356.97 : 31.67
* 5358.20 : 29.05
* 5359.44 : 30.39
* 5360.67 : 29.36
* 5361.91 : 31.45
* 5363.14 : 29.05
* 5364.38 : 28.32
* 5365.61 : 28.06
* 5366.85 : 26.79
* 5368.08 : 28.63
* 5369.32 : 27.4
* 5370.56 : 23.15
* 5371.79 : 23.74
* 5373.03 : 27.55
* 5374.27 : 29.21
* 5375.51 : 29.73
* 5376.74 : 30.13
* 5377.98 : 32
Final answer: 2.66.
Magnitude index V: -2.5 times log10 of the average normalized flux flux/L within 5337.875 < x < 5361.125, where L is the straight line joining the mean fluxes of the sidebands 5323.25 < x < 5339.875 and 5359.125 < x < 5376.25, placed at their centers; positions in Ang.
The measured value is -0.04 mag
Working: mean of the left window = 26.9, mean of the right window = 28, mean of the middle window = 28.6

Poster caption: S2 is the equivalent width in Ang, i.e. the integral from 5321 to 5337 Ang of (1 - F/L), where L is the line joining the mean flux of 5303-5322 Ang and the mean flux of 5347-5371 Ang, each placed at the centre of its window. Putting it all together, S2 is 1.14 Ang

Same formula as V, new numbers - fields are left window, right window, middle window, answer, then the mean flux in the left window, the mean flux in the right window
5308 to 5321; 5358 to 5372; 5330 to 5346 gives 0.03 mag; 29.8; 28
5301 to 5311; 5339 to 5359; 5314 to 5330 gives 0.05 mag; 29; 28.4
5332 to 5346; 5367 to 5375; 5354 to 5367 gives -0.09 mag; 28.3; 26.7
